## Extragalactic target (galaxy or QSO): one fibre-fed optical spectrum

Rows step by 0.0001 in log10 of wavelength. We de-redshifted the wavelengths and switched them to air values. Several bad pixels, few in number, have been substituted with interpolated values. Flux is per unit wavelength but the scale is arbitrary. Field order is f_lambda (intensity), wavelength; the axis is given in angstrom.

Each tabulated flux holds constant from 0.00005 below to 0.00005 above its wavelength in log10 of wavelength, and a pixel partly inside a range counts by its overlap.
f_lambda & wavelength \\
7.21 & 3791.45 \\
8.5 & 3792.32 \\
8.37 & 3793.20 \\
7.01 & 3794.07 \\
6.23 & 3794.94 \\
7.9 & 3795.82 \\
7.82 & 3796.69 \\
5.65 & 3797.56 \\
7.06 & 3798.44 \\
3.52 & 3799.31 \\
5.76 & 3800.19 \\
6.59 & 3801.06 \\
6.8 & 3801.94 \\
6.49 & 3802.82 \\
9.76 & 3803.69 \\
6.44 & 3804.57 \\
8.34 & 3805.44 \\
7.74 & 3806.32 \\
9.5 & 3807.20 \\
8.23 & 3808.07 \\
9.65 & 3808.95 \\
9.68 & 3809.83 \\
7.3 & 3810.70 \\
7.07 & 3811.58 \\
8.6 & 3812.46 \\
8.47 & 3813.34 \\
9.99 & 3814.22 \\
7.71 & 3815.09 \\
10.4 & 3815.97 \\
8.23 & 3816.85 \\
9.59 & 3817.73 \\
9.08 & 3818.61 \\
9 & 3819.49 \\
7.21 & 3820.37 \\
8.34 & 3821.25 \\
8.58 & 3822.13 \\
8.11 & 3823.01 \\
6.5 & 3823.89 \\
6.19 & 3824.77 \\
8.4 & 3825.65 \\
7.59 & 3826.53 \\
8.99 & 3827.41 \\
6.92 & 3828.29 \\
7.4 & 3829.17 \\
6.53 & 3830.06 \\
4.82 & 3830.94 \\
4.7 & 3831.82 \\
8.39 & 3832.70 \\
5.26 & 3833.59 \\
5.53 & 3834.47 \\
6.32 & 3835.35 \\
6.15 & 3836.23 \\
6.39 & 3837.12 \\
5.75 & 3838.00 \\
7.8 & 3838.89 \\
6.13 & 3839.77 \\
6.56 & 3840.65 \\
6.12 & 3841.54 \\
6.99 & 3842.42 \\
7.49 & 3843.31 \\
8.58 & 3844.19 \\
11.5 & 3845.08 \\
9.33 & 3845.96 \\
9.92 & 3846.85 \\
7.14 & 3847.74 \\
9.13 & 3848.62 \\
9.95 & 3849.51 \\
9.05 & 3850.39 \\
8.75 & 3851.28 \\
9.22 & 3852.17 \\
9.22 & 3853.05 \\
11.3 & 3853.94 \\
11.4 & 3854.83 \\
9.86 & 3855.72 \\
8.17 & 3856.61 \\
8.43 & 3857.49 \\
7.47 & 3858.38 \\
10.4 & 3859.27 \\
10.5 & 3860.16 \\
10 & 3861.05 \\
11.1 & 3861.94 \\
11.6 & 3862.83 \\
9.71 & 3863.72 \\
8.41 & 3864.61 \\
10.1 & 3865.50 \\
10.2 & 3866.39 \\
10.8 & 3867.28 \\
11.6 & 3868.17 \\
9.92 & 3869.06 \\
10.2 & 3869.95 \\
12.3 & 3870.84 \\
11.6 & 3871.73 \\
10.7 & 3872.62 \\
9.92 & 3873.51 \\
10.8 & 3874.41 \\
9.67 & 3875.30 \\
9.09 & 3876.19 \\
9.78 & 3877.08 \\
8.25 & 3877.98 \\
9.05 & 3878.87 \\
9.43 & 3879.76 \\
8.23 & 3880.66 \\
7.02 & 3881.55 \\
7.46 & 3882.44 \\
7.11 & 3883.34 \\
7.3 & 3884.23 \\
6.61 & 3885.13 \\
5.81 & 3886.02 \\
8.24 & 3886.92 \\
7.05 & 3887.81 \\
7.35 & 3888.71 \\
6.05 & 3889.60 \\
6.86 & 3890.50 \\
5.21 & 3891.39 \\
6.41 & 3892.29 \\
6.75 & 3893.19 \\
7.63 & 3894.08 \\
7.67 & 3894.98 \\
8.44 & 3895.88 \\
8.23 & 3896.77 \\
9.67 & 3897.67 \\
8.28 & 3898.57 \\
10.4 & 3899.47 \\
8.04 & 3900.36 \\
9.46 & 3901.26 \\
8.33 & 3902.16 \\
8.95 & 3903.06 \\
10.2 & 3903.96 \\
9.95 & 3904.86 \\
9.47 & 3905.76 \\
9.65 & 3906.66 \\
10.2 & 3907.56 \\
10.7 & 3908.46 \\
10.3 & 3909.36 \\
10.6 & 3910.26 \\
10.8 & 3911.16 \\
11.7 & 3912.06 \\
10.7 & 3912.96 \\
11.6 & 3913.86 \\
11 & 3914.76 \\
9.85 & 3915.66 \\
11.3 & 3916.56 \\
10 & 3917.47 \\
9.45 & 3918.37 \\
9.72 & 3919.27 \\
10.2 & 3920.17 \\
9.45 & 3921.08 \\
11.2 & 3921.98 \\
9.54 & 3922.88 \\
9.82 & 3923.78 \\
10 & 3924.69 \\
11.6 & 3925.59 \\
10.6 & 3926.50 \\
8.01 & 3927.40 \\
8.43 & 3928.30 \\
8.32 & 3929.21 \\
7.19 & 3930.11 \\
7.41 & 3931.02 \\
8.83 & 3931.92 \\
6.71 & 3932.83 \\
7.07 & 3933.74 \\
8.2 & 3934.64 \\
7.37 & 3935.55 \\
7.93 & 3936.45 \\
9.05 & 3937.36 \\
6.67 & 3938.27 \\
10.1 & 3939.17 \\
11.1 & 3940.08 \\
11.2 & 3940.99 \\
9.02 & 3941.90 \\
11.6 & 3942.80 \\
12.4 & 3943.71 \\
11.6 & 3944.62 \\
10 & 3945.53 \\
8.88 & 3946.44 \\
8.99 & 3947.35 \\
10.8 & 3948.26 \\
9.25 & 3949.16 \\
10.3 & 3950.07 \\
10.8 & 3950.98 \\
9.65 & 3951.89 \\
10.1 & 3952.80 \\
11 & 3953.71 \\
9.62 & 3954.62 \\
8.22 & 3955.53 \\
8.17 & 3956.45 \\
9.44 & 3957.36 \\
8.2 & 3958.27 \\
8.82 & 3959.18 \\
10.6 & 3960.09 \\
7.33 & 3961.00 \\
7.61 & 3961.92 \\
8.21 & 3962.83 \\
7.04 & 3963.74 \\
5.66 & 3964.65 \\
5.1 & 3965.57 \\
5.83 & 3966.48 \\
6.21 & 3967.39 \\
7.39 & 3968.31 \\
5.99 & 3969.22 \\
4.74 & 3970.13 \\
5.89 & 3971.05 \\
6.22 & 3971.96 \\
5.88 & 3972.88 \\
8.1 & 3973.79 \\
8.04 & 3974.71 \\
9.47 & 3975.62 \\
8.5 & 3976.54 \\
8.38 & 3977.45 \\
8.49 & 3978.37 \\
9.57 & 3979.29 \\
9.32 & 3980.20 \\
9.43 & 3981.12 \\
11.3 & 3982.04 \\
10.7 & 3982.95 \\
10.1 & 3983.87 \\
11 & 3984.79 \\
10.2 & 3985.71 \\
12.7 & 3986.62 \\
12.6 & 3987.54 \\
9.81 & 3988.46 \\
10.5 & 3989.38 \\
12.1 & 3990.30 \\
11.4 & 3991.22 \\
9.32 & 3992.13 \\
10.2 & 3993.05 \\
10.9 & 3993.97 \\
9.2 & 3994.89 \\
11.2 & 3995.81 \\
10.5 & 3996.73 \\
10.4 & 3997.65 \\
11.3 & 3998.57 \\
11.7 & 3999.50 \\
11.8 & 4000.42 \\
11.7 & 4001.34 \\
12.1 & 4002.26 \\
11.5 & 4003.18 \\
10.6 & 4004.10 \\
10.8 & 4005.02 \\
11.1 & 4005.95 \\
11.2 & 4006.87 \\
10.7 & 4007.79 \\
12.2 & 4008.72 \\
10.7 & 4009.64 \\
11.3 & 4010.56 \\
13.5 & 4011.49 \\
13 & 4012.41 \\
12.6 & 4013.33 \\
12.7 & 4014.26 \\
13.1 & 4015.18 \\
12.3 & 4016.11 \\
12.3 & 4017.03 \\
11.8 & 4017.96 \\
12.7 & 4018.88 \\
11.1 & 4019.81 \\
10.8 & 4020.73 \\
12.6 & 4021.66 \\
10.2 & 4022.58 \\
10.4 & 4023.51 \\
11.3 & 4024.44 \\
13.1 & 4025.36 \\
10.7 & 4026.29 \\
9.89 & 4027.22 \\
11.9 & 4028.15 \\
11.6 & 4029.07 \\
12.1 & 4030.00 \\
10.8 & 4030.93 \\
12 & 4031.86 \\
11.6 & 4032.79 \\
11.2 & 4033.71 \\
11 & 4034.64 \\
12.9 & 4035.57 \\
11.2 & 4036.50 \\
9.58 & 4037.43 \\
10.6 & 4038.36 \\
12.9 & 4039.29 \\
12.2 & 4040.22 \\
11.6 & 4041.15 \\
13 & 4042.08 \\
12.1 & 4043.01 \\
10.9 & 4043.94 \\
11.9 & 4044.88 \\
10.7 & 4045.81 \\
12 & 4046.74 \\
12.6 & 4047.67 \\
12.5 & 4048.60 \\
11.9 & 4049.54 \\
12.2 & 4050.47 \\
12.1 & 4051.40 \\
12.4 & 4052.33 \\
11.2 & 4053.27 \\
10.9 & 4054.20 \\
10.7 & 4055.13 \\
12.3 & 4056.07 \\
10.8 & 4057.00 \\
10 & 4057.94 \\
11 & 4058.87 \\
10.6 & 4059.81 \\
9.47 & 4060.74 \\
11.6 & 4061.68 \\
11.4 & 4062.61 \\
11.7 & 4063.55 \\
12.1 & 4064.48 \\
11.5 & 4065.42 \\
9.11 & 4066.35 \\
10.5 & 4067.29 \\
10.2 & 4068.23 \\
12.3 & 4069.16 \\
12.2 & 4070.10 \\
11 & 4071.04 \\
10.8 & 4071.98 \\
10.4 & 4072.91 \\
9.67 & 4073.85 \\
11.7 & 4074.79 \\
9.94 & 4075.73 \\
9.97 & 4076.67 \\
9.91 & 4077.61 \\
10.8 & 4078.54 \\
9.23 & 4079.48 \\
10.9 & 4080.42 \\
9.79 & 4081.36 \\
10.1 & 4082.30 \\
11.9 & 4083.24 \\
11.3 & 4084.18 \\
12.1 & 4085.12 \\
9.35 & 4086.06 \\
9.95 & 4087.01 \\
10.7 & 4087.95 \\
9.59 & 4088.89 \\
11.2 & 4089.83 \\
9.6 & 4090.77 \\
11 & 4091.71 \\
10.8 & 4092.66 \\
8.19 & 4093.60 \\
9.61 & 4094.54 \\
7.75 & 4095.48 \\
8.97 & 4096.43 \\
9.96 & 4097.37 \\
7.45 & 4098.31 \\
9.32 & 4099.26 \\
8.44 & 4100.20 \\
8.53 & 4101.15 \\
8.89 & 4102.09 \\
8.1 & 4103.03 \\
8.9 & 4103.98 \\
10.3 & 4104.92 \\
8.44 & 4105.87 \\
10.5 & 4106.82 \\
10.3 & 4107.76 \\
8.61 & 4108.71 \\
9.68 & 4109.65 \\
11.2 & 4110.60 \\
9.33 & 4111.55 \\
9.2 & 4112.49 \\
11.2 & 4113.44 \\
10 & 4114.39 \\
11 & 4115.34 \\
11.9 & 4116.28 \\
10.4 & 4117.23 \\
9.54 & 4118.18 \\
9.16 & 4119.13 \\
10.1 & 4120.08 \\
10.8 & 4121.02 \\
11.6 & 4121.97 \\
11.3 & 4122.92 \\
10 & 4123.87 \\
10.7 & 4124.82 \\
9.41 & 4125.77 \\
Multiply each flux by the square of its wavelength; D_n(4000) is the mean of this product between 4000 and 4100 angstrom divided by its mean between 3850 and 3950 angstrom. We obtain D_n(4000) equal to 1.29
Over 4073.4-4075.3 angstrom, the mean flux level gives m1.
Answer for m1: 10.7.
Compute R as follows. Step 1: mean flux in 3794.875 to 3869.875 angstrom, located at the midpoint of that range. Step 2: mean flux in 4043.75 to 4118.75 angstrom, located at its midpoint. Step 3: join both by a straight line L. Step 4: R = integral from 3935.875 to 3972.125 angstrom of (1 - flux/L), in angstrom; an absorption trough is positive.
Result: 2.4 angstrom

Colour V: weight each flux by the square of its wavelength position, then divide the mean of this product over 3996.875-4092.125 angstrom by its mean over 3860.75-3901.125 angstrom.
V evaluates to 1.4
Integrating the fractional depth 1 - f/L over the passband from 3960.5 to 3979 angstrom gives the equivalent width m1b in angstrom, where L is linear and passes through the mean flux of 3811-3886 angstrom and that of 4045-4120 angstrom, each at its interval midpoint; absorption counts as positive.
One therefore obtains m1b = 4.8 angstrom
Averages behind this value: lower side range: 8.56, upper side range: 10.4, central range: 7.04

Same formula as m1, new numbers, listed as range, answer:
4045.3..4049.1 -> 11.9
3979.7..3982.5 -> 10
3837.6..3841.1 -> 6.56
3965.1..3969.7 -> 6.1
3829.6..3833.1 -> 6.08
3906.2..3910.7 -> 10.3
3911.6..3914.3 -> 11.3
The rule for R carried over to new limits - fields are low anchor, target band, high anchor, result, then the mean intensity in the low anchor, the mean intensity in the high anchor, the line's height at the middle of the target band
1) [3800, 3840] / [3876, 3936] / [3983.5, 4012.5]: 3.2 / 7.59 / 11.1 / 9.31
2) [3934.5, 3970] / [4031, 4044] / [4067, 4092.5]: -2.1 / 8.82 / 10.6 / 10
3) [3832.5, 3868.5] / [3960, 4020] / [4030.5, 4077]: 3.3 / 8.72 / 11.3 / 10.5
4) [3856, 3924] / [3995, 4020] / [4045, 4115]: -4.2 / 9.28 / 10.4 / 9.98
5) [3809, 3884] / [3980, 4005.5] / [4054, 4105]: -3.3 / 8.62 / 10.3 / 9.65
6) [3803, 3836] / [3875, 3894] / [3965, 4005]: 2.1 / 7.83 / 9.48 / 8.48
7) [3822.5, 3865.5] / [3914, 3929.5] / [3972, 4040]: -0.7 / 8.17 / 11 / 9.51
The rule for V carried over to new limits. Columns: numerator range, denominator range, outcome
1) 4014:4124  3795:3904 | 1.45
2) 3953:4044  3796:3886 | 1.33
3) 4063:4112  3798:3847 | 1.52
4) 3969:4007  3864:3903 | 1.21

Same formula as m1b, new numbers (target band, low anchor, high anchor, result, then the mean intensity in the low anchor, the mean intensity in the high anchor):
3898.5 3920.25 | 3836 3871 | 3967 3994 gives -2.2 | 9.11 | 9.13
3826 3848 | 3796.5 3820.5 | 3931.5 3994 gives 2.7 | 7.93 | 9.02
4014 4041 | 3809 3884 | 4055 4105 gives -4.7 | 8.62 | 10.2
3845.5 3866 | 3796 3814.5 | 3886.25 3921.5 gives -2.9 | 7.63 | 9.11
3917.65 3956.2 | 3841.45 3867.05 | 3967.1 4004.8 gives 0.5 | 9.4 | 9.7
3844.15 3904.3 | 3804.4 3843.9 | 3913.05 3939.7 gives -4.7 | 7.57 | 9.22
